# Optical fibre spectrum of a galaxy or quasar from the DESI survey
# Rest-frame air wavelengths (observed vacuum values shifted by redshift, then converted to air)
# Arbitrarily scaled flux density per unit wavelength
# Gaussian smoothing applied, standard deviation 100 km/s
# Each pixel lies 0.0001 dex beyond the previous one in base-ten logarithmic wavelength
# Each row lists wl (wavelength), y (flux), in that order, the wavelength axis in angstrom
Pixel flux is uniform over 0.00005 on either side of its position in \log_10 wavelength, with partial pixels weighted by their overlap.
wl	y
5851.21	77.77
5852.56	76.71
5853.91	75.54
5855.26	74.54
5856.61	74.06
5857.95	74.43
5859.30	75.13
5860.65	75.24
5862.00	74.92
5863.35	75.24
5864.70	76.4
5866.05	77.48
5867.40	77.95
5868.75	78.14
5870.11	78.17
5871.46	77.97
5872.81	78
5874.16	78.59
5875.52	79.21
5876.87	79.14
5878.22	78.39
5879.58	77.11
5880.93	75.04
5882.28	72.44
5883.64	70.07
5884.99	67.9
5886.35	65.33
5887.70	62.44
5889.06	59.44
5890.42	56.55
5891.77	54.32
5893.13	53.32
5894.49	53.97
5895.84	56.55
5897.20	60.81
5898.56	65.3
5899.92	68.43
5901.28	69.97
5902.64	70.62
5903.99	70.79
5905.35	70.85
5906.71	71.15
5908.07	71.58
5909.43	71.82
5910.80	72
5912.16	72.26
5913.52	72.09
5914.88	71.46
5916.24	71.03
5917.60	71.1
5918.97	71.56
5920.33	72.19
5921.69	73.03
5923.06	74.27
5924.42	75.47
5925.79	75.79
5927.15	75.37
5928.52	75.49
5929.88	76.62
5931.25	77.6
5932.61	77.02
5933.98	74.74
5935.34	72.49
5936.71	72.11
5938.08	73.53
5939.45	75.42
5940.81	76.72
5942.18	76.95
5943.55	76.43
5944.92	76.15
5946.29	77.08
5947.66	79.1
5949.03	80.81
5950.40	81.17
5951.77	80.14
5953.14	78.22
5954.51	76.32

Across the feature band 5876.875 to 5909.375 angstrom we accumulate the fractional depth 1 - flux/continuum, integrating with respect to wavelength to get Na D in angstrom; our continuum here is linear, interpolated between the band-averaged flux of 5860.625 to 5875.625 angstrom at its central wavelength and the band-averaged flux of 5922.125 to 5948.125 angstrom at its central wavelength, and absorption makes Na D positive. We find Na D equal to 4.28 angstrom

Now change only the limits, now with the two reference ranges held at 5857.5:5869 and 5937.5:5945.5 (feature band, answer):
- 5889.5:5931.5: 3.8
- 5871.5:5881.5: -0.3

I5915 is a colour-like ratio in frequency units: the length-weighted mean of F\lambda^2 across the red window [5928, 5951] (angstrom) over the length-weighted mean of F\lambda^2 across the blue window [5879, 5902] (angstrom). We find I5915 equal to 1.21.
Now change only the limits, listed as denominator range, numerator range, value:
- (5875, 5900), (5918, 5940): 1.15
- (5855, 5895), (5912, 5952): 1.07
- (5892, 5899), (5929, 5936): 1.34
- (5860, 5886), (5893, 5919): 0.91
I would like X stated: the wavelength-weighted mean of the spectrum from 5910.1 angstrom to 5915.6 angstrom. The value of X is 71.9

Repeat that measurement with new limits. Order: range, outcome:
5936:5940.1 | 73.5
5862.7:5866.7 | 76.4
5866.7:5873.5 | 78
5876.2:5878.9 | 78.8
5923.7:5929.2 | 75.5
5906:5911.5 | 71.5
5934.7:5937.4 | 72.1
